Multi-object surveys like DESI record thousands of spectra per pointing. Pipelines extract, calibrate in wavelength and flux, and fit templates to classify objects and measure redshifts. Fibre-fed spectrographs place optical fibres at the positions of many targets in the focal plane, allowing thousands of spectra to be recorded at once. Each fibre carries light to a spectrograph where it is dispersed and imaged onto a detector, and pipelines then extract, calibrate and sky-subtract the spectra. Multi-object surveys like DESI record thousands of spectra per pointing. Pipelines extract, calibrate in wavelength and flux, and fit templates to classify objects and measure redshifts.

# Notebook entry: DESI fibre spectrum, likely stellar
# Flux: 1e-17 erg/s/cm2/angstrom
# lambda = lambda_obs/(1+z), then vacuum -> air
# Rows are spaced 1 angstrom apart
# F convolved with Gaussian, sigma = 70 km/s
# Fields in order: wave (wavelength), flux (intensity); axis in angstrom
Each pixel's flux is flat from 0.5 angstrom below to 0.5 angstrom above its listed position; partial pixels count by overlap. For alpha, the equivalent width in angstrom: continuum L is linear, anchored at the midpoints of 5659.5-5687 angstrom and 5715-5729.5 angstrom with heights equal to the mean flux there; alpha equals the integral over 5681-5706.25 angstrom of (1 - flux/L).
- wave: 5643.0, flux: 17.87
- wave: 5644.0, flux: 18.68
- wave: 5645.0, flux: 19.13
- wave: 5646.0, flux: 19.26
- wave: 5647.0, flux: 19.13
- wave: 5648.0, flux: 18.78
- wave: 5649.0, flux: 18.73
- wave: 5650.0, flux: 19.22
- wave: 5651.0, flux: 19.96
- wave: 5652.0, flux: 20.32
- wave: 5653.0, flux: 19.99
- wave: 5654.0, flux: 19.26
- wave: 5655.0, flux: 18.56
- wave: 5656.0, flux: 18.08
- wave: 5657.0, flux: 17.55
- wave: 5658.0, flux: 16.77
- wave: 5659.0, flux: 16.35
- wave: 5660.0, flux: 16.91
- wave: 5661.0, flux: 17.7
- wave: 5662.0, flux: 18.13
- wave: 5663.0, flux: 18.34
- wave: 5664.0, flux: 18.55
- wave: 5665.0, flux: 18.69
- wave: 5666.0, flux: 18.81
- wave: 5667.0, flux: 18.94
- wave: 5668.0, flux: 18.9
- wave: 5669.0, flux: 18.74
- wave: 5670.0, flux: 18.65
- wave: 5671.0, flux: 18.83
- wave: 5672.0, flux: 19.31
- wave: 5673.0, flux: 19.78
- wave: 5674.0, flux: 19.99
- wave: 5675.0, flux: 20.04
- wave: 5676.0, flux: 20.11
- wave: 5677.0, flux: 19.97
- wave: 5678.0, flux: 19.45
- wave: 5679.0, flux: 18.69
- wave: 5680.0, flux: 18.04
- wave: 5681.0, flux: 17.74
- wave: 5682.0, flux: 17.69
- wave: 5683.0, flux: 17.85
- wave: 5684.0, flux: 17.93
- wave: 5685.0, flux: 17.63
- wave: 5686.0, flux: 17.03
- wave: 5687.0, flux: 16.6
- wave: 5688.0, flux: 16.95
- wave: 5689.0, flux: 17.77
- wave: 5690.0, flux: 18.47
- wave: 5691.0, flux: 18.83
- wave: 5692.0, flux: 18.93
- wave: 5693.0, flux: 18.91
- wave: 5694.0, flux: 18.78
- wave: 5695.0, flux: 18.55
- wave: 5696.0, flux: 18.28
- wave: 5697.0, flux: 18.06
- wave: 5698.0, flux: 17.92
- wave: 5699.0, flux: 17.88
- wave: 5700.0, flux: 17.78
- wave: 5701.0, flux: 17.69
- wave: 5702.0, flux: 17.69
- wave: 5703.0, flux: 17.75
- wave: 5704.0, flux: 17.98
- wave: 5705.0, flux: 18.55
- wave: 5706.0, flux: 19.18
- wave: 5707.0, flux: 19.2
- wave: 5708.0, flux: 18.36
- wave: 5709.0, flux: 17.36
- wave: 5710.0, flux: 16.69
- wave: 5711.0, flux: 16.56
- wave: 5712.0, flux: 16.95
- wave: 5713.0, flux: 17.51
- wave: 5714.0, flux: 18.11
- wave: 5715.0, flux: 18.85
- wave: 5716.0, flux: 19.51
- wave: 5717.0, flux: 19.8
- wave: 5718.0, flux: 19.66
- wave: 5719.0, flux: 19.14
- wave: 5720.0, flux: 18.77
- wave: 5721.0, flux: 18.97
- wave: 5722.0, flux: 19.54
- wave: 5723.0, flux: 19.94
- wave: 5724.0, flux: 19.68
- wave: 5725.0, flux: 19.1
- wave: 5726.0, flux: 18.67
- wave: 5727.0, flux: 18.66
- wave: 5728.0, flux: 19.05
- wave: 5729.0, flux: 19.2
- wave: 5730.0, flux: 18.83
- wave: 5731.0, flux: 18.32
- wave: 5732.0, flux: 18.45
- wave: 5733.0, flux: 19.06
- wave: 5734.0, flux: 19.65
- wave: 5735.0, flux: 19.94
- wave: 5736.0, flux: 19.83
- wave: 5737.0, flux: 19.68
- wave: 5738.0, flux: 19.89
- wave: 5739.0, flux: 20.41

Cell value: 1.1 angstrom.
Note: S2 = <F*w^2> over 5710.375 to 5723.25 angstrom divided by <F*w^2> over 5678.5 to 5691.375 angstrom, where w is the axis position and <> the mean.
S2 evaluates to 1.06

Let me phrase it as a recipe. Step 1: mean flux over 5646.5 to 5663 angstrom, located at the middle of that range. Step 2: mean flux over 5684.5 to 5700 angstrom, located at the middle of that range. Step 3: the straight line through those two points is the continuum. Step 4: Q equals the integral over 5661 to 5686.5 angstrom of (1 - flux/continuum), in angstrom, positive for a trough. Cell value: -0.6 angstrom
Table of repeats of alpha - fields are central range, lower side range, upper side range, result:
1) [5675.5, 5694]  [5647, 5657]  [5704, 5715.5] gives 0.18 angstrom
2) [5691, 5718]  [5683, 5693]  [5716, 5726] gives 0.55 angstrom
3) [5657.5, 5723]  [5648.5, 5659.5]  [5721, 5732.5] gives 1.60 angstrom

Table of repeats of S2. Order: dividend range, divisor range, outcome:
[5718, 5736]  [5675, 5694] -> 1.06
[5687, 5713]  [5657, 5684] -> 0.98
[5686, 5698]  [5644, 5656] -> 0.96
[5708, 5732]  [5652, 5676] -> 1.02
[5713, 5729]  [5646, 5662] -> 1.06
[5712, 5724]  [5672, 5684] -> 1.01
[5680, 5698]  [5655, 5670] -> 1.01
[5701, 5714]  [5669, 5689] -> 0.97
